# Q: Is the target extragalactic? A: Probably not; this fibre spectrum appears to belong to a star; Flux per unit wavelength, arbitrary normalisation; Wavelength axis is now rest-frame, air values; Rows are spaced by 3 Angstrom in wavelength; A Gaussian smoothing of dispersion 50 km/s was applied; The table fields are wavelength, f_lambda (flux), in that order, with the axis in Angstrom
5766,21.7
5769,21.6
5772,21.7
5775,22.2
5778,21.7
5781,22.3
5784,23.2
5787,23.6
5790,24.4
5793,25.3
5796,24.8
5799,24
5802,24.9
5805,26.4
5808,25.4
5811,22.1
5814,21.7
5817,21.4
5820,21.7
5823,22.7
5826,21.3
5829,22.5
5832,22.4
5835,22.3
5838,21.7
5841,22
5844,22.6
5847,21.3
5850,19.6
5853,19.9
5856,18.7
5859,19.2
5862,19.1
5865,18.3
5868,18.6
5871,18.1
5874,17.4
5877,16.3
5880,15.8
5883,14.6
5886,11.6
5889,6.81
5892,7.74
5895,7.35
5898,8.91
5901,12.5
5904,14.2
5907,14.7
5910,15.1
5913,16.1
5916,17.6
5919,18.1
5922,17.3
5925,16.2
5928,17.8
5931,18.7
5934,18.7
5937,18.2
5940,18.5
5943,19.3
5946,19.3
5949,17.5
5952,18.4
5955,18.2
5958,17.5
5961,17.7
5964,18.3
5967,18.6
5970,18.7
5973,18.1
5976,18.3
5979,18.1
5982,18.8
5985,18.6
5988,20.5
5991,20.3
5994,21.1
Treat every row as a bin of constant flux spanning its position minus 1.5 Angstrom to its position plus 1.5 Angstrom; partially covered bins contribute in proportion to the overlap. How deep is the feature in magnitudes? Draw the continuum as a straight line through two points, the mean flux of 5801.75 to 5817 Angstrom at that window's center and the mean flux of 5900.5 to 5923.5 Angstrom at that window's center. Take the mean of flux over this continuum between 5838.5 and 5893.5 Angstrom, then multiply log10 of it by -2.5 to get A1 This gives 0.144 mag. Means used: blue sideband 23.8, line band 17.2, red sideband 15.8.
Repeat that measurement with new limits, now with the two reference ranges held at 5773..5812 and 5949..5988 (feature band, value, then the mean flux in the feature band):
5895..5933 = 0.289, 15.3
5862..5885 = 0.245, 17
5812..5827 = 0.060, 21.8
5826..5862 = 0.061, 21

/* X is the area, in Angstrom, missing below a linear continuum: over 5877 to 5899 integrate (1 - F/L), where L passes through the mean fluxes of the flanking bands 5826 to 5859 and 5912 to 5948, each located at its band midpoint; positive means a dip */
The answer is 9.8 Angstrom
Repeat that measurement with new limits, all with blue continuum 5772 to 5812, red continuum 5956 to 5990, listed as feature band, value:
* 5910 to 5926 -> 2.55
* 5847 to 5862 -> 1.68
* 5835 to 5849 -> 0.30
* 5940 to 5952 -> 0.41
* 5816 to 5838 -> 0.72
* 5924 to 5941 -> 1.40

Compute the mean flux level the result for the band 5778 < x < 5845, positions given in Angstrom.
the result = 23.1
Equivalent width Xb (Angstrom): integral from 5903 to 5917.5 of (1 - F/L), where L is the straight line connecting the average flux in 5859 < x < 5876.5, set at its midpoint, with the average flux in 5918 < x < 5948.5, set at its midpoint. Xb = 2.1 Angstrom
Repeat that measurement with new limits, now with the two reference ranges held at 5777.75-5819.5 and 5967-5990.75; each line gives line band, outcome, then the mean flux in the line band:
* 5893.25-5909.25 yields 7.1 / 11.6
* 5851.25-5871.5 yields 2.8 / 18.9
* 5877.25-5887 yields 3.2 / 14.4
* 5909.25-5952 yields 4.8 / 17.8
